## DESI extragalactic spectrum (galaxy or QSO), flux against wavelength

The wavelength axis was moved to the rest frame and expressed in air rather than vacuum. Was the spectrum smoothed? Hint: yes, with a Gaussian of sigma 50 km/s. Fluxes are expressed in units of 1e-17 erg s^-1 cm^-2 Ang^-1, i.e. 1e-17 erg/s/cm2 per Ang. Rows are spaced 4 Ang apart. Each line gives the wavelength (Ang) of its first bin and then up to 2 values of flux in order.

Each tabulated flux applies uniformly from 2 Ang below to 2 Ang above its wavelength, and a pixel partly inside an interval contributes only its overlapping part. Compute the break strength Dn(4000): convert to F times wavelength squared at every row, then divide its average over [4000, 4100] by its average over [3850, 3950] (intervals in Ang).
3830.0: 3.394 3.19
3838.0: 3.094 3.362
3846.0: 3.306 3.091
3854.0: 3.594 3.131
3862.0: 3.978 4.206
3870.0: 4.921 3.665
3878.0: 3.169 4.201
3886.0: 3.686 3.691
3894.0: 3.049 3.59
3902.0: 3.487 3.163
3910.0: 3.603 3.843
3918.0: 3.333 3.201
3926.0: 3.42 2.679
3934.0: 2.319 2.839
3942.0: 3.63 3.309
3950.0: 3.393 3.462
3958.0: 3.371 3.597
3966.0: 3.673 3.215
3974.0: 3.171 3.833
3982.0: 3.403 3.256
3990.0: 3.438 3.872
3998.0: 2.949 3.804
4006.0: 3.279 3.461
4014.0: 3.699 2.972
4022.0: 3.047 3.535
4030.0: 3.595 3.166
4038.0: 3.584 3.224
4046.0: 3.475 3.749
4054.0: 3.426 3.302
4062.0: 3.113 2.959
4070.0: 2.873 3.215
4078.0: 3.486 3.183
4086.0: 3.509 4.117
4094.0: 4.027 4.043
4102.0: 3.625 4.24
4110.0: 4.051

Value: 1.07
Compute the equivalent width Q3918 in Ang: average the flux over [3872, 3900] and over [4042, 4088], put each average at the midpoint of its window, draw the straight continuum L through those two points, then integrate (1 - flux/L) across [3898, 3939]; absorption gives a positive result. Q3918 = 3.6 Ang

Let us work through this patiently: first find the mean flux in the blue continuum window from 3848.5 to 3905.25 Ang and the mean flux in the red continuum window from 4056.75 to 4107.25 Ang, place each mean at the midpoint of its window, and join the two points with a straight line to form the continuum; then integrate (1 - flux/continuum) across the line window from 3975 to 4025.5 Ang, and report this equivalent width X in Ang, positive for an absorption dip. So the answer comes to 2.2 Ang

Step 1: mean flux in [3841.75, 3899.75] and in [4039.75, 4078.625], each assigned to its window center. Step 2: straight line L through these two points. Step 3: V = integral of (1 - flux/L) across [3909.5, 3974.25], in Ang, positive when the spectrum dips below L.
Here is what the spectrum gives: 4.0 Ang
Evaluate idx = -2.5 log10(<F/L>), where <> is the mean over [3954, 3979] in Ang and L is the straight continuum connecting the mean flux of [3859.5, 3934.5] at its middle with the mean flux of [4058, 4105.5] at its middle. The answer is 0.02 mag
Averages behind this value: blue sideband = 3.56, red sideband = 3.49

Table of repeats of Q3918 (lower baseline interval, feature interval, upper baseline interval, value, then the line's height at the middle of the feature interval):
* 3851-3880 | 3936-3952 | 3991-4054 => 1.4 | 3.61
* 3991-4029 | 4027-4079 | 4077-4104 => 3.7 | 3.58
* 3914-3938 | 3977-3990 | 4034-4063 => -1.0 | 3.22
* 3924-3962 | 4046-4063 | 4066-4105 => 0.2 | 3.47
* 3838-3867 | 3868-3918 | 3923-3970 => -4.2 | 3.37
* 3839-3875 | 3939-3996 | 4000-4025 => 0.1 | 3.47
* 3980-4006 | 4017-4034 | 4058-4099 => 0.7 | 3.44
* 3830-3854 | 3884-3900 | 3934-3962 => -1.2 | 3.27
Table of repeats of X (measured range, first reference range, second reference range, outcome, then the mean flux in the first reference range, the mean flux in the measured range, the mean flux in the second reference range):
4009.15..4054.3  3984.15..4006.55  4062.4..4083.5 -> -1.5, 3.44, 3.41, 3.14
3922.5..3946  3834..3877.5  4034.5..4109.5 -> 3.6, 3.6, 3.02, 3.51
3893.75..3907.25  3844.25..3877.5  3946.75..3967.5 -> 0.9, 3.71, 3.37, 3.48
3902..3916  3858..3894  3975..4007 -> 0.8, 3.85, 3.53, 3.48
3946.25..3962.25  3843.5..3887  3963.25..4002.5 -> 0.4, 3.72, 3.42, 3.45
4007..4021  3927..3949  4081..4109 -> 0.3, 3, 3.35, 3.85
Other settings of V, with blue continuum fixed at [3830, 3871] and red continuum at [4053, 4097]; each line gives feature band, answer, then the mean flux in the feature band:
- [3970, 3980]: 0.1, 3.44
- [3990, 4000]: 0.1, 3.42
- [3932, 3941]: 2.0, 2.7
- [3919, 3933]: 1.7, 3.06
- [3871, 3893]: -1.2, 3.71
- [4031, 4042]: 0.2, 3.37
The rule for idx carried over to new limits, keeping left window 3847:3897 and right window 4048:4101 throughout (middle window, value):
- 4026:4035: 0.023 mag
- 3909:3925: 0.047 mag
